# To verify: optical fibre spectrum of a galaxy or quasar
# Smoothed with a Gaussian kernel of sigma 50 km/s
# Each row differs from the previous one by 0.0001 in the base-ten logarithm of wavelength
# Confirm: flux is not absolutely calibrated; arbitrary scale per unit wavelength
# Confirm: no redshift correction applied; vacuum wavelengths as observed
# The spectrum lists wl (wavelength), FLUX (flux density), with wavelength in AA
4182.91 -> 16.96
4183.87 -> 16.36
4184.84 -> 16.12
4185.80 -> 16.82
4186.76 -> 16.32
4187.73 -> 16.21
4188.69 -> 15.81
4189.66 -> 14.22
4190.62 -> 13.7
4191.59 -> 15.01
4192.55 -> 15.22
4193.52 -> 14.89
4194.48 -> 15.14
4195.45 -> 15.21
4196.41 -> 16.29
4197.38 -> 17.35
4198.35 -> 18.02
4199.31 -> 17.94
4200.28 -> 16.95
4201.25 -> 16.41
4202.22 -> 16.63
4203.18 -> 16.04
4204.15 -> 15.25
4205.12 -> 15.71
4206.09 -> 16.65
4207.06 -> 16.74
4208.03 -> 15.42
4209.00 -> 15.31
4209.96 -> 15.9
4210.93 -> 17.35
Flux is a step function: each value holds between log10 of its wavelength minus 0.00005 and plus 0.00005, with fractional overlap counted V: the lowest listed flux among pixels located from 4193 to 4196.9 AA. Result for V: 14.89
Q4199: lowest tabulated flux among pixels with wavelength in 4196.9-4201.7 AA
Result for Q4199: 16.41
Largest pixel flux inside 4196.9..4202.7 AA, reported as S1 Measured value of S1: 18.02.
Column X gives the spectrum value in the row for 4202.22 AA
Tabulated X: 16.63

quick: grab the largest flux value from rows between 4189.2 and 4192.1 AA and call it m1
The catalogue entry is 15.01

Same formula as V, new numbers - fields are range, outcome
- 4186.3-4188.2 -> 16.21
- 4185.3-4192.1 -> 13.7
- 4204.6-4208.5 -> 15.42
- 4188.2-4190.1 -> 14.22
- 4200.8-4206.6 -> 15.25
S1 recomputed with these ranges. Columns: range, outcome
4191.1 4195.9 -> 15.22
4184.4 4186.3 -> 16.82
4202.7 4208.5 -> 16.74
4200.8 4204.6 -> 16.63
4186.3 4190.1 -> 16.32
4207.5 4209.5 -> 15.42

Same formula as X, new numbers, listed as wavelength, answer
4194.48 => 15.14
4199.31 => 17.94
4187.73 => 16.21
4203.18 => 16.04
